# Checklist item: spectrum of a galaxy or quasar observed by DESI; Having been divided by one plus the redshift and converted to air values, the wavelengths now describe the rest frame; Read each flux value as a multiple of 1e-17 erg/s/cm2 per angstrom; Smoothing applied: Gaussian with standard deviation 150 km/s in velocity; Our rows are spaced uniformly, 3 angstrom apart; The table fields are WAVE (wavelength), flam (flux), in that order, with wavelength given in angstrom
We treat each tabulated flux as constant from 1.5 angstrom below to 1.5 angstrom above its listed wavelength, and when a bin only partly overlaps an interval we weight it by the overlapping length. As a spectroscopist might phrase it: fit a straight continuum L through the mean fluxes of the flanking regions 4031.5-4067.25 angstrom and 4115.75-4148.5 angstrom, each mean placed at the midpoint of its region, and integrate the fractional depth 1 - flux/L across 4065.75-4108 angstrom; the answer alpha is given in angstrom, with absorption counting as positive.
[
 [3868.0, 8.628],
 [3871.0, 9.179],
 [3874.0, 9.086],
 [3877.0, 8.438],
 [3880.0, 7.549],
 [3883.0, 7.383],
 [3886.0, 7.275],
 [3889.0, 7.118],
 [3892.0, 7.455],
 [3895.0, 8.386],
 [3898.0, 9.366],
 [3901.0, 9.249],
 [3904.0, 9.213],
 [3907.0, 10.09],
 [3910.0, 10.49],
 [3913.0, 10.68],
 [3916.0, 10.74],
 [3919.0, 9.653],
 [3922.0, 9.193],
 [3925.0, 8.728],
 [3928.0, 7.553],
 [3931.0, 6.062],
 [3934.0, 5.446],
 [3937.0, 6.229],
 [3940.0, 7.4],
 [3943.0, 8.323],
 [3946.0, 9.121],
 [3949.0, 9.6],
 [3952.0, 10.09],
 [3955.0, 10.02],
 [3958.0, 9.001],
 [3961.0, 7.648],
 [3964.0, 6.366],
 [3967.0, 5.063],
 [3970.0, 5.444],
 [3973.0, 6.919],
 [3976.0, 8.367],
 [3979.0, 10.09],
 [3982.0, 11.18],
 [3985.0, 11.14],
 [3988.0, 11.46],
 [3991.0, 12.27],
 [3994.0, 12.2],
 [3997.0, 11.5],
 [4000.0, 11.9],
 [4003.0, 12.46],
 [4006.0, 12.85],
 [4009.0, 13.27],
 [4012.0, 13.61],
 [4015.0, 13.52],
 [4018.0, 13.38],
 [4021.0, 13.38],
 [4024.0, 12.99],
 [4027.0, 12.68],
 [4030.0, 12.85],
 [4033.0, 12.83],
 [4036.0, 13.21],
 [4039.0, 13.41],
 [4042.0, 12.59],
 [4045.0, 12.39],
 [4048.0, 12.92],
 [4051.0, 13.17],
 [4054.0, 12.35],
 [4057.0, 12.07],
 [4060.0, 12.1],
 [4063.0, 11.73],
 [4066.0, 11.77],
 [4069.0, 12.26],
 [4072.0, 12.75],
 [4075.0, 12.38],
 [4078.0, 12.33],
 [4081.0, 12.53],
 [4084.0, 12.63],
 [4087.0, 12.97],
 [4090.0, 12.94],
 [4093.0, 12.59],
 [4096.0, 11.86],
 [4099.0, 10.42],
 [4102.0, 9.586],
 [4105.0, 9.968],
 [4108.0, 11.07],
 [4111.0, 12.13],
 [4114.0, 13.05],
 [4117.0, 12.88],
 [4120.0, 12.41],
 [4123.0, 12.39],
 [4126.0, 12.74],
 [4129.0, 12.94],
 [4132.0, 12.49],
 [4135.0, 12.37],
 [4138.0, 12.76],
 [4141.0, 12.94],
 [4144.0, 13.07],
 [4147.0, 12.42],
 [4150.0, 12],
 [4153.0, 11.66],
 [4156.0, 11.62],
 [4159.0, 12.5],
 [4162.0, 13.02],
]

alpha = 2.4 angstrom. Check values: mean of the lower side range 12.6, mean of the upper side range 12.7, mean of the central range 11.9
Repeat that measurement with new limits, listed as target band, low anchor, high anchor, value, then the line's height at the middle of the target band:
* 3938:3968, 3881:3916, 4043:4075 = 5.22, 10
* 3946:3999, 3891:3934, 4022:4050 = 7.61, 10.9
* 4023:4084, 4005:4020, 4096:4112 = -2.09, 12.2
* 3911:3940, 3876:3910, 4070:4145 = 2.31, 8.99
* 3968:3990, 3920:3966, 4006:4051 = 2.21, 10.2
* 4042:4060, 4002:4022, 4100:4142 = 0.39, 12.8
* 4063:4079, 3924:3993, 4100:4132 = -1.93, 10.9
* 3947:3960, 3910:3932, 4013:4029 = 1.07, 10.4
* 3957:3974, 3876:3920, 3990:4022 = 6.94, 11.3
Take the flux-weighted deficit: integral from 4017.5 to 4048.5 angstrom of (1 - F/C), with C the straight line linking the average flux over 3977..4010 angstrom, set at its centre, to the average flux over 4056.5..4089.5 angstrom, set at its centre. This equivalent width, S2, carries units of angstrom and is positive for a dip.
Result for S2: -2.3 angstrom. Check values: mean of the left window 11.8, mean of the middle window 13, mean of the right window 12.3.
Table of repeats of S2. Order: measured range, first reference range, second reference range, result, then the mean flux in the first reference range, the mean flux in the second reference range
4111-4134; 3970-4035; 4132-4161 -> -0.7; 11.8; 12.4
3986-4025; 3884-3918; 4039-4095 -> -4.9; 9.08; 12.5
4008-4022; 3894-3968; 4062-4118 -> -4.1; 8.57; 12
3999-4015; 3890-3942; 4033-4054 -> -1.7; 8.57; 12.9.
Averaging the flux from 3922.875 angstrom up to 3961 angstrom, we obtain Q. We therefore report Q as 8.13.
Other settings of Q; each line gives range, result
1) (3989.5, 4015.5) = 12.6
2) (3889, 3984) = 8.48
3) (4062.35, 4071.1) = 12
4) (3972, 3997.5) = 10.6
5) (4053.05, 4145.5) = 12.2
